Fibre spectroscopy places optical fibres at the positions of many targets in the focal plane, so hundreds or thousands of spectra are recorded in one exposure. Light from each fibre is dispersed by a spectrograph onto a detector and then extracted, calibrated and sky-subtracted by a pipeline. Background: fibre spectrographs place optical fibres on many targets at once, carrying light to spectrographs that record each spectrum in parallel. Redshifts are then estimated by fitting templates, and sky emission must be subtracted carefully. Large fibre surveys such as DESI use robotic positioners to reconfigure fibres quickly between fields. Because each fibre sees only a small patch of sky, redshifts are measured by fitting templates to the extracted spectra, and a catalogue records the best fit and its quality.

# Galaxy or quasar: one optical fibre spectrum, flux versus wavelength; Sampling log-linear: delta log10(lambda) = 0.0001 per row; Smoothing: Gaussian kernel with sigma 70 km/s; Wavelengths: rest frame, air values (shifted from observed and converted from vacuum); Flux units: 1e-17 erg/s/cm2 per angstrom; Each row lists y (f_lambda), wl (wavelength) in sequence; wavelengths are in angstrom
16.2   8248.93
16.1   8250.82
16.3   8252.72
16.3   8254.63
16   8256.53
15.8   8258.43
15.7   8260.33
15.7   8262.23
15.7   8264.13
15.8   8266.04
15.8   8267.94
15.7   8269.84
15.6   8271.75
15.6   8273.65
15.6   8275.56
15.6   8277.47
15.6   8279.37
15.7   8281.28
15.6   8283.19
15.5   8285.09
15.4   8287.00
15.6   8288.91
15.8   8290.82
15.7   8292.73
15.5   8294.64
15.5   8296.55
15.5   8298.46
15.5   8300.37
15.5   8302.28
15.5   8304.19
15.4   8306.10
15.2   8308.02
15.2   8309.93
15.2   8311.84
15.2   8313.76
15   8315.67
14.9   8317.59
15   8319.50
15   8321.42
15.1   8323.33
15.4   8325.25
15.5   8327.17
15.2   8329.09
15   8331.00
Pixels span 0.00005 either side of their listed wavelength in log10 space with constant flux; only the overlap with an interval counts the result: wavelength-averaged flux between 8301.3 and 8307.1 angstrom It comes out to 15.5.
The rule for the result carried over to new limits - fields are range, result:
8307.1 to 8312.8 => 15.2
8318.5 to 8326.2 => 15.1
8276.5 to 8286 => 15.6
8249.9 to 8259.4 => 16.1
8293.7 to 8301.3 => 15.5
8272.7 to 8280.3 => 15.6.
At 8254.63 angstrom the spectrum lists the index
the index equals 16.3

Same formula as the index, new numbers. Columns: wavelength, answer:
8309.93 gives 15.2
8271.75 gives 15.6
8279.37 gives 15.6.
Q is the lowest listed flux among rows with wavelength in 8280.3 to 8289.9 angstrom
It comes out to 15.4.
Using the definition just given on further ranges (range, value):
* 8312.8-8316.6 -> 15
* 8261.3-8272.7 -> 15.6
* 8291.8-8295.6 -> 15.5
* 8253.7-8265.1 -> 15.7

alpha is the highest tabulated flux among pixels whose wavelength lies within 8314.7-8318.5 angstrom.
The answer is 15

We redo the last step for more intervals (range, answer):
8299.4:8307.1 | 15.5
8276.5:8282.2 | 15.7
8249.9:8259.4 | 16.3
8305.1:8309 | 15.4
